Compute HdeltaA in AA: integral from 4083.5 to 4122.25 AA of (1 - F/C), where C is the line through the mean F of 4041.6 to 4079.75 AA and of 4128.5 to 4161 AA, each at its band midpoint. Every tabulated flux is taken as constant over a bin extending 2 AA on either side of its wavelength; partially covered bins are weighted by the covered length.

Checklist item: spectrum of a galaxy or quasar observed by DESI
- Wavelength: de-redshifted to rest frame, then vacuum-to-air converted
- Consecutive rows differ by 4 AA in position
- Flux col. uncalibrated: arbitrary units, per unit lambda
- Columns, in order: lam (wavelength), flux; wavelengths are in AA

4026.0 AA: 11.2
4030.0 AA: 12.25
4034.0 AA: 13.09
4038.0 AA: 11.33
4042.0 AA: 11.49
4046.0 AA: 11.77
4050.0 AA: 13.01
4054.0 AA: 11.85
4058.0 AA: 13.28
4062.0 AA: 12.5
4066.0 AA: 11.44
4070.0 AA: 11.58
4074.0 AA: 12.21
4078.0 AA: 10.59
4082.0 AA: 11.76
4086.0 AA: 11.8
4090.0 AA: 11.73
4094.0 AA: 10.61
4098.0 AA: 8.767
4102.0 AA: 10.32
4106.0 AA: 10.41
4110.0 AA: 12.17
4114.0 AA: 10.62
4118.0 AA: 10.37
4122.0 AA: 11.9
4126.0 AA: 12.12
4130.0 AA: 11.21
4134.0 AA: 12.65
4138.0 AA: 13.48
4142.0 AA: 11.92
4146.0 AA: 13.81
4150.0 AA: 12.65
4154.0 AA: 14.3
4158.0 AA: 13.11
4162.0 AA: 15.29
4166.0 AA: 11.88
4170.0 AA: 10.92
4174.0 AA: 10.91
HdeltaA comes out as 5.2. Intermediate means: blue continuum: 12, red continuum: 13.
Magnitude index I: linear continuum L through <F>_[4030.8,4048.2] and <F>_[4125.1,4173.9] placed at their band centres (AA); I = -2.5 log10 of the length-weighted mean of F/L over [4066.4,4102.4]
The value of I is 0.11 mag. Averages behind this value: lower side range 12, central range 11.1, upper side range 12.7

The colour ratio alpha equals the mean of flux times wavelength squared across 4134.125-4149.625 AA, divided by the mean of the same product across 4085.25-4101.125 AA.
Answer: 1.3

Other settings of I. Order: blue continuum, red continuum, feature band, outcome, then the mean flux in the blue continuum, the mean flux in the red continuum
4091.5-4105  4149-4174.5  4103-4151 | -0.06 mag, 10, 12.8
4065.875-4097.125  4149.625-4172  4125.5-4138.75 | 0.01 mag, 11.4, 13.1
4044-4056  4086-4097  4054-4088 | -0.02 mag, 12.2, 11.1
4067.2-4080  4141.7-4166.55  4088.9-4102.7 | 0.17 mag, 11.5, 13.5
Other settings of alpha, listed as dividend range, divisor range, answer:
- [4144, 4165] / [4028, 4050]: 1.20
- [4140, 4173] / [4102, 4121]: 1.21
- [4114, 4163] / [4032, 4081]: 1.09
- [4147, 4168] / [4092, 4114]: 1.32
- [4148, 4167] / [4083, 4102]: 1.30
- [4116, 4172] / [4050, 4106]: 1.13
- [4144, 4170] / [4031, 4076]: 1.15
